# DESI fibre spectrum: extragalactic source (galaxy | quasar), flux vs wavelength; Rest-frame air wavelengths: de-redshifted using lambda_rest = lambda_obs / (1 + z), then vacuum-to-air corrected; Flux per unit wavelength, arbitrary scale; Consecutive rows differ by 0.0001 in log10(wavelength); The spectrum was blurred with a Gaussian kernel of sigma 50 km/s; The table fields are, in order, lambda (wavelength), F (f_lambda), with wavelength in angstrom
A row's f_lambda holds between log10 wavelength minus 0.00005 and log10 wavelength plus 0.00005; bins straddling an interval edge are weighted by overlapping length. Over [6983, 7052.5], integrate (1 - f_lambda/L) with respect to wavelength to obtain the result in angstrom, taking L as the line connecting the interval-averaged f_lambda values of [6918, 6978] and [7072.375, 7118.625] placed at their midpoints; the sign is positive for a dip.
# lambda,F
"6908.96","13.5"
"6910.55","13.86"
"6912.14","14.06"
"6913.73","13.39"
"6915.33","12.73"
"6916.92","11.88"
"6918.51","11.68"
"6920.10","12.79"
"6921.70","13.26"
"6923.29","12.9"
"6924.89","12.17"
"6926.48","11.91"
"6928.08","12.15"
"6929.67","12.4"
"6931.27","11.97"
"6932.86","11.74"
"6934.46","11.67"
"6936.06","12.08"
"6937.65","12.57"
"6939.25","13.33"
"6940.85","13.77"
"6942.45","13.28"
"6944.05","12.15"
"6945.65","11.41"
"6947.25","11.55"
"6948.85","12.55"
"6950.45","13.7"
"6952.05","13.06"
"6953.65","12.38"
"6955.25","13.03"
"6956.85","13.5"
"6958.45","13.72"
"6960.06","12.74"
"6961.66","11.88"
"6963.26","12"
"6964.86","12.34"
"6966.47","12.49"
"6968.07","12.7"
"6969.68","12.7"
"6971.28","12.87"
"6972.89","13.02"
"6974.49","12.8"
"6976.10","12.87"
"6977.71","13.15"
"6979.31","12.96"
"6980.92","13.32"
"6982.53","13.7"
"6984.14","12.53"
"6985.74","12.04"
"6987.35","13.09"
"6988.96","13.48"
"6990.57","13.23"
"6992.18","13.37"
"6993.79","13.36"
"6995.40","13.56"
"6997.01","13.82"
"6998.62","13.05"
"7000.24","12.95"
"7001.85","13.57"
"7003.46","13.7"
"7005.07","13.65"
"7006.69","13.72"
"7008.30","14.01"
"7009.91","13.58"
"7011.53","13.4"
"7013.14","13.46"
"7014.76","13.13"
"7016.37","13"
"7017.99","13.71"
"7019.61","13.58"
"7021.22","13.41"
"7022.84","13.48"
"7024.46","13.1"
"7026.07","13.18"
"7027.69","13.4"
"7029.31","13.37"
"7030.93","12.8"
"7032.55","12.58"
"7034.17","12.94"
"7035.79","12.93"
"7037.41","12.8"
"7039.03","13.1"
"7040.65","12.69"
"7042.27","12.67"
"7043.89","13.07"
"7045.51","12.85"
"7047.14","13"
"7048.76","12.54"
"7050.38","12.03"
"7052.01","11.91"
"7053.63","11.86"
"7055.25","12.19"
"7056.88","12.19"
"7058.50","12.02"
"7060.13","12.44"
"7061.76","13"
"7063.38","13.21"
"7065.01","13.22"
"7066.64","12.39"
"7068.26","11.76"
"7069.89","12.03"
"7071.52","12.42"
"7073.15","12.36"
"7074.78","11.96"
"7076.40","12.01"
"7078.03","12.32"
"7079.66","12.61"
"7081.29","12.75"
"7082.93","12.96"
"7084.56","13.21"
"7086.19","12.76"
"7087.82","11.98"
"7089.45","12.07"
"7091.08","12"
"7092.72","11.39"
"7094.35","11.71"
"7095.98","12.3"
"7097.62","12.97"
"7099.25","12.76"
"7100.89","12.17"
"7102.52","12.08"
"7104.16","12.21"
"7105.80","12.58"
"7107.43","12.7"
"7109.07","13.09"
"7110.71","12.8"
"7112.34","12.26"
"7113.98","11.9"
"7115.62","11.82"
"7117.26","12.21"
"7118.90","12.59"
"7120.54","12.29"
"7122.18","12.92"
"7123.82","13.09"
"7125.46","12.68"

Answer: -3.7 angstrom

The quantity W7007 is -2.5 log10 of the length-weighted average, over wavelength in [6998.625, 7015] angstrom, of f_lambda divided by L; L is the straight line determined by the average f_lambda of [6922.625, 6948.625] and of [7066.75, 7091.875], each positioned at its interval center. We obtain -0.10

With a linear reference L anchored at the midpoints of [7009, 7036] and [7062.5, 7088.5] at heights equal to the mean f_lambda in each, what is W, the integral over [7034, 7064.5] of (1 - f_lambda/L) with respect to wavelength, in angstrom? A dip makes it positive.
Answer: 0.6 angstrom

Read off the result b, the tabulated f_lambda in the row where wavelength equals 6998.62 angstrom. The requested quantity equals 13.05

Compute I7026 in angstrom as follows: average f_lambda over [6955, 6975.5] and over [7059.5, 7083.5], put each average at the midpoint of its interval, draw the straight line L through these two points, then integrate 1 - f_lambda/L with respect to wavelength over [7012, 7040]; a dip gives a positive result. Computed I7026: -1.3 angstrom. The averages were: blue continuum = 12.7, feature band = 13.2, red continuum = 12.5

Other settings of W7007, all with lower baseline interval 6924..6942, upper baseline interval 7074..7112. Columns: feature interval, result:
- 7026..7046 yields -0.047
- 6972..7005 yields -0.069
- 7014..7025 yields -0.081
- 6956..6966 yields -0.028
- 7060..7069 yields -0.026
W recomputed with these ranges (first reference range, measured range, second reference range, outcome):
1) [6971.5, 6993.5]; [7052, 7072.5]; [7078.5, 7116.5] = 0.4 angstrom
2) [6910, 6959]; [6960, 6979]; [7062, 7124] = 0.0 angstrom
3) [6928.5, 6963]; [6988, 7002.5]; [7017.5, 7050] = -0.6 angstrom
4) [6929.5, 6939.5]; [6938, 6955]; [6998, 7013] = -0.4 angstrom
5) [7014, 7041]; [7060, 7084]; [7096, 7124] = 0.5 angstrom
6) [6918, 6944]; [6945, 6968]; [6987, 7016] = 0.4 angstrom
